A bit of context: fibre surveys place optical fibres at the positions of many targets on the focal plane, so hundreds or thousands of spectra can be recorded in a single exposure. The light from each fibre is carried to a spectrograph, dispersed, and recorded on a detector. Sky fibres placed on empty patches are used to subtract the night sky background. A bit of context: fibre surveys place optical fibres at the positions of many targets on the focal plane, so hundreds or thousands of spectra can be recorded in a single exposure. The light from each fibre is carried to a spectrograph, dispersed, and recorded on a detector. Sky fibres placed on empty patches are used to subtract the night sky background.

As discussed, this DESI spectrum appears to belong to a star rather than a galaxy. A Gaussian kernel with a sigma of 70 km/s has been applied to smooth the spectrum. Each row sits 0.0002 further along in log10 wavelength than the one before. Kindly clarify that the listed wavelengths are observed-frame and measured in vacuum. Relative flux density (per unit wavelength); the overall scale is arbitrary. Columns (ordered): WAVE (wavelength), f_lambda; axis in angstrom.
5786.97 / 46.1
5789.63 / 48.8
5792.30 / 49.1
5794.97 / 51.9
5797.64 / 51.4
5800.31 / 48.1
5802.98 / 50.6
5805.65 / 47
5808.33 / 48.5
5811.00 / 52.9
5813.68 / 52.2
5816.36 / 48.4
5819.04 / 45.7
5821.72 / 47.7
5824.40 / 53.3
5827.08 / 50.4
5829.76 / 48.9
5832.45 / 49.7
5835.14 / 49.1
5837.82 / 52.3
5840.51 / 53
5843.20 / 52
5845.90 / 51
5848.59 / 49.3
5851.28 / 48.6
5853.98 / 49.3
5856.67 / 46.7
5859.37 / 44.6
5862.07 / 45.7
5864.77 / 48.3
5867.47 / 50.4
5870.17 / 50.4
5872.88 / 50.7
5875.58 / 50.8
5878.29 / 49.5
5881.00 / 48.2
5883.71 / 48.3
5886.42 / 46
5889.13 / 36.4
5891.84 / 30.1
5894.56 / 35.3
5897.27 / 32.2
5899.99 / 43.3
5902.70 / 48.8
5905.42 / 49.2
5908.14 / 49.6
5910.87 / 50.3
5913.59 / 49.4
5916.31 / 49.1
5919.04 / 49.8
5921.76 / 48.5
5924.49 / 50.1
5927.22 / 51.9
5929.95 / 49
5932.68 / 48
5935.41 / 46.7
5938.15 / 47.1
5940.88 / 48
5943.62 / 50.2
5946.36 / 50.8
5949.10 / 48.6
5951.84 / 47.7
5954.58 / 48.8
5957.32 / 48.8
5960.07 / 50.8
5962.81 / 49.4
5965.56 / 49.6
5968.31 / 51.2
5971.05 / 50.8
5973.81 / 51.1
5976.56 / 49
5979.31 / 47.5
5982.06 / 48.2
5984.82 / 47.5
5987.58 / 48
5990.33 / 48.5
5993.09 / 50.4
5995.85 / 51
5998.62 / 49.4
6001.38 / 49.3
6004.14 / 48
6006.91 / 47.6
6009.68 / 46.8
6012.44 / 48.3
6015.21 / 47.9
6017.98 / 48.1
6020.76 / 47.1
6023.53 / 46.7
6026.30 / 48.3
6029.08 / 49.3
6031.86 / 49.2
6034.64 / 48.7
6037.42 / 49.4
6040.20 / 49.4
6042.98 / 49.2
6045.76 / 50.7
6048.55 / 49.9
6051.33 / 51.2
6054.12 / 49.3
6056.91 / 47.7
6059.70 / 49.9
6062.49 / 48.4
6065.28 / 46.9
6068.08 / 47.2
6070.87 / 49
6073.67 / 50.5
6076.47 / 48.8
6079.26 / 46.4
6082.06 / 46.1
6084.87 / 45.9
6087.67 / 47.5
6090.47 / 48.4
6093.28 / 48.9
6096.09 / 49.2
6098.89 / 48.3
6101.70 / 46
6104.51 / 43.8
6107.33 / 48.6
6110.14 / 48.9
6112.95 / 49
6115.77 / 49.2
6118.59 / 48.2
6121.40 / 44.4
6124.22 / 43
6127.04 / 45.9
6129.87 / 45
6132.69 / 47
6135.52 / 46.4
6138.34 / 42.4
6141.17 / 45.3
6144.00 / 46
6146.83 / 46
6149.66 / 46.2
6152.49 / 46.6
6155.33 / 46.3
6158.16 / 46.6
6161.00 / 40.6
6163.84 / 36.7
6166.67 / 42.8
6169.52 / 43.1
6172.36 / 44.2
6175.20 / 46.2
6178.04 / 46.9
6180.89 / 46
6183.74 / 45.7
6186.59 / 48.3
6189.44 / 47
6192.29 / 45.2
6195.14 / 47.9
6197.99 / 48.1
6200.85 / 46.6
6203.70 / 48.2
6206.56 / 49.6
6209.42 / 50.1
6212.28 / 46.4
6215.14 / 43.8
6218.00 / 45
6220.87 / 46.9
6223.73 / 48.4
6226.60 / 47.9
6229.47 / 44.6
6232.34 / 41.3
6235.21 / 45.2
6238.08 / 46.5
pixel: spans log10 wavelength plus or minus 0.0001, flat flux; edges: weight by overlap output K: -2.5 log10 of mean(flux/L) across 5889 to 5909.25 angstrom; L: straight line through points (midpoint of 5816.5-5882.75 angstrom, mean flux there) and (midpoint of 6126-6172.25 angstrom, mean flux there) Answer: 0.19 mag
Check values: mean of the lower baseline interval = 49.4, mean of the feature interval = 40.8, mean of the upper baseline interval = 44.5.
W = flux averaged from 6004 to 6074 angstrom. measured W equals 48.6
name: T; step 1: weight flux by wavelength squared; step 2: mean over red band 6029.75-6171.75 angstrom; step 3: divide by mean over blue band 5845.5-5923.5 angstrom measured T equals 1.09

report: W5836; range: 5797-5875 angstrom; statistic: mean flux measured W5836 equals 49.5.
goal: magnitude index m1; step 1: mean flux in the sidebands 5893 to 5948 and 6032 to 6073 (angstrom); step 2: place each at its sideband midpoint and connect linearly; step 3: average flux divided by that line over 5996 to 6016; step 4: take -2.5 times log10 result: 0.00 mag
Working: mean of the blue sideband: 47.3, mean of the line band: 48.4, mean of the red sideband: 49.1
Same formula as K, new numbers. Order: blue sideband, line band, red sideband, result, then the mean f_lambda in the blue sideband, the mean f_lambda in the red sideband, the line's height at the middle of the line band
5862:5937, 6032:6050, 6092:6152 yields -0.07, 46.7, 46.6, 46.6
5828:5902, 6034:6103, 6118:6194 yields -0.07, 46.7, 45.1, 45.6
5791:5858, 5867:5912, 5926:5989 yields 0.10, 49.9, 49.1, 49.5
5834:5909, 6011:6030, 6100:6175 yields -0.05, 46.7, 45.3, 45.9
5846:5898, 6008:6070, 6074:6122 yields -0.03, 45.6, 47.6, 47.1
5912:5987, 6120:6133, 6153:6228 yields 0.05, 49.2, 46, 46.8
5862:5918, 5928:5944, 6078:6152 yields -0.05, 45.8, 46.6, 46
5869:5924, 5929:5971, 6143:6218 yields -0.07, 45.8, 45.8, 45.8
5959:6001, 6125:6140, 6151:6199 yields 0.02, 49.5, 45.2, 46.1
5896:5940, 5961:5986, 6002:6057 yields -0.03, 47.7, 48.7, 48.2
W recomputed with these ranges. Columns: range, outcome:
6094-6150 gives 46.5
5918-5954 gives 48.9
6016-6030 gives 47.8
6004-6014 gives 47.6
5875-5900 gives 41.6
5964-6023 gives 48.8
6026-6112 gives 48.4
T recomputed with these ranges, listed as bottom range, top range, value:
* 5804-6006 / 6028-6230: 1.05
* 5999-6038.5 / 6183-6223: 1.04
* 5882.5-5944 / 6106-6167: 1.07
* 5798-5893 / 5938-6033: 1.06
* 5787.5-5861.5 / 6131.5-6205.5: 1.03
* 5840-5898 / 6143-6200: 1.08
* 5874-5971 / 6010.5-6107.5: 1.07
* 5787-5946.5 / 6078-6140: 1.05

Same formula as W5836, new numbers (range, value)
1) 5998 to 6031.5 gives 48.1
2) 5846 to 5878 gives 48.7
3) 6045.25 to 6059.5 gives 49.7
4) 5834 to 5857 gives 50.3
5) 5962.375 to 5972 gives 50.3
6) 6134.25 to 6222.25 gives 45.7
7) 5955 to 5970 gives 49.9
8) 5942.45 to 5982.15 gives 49.5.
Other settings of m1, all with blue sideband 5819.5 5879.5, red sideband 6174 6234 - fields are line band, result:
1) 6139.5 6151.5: 0.03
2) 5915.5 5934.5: -0.01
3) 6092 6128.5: 0.01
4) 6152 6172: 0.09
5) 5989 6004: -0.03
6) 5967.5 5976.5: -0.05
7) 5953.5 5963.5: -0.02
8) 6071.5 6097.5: -0.01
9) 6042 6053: -0.05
